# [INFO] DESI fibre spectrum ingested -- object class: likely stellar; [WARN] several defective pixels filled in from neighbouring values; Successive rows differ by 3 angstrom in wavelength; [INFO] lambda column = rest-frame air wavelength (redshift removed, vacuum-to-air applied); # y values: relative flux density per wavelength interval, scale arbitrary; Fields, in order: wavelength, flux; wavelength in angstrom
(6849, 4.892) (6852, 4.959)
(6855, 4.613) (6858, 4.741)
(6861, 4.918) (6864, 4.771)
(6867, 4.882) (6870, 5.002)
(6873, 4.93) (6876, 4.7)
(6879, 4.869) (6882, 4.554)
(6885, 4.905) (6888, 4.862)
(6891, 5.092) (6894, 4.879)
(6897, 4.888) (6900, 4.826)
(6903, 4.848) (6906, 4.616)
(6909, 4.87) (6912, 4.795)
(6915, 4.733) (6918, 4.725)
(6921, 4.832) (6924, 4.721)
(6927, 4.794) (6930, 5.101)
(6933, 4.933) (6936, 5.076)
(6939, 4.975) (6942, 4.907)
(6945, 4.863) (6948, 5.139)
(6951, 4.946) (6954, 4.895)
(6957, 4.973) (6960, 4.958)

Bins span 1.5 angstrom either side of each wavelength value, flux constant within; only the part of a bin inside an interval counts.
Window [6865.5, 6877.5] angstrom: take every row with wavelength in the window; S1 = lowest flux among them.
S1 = 4.7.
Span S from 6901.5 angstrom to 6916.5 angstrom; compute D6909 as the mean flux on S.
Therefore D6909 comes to 4.77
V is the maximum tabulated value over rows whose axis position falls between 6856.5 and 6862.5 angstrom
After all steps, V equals 4.918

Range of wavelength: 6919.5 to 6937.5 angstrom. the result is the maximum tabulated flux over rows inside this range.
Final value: 5.101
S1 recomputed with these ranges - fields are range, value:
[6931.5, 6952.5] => 4.863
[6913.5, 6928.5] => 4.721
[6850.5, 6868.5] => 4.613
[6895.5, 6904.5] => 4.826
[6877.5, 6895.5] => 4.554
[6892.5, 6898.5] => 4.879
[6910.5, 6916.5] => 4.733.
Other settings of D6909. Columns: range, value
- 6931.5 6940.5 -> 4.99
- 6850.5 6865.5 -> 4.8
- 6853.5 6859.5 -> 4.68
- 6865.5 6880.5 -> 4.88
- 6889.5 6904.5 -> 4.91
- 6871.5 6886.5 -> 4.79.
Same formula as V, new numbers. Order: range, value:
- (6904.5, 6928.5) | 4.87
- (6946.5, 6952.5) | 5.139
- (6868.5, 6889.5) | 5.002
